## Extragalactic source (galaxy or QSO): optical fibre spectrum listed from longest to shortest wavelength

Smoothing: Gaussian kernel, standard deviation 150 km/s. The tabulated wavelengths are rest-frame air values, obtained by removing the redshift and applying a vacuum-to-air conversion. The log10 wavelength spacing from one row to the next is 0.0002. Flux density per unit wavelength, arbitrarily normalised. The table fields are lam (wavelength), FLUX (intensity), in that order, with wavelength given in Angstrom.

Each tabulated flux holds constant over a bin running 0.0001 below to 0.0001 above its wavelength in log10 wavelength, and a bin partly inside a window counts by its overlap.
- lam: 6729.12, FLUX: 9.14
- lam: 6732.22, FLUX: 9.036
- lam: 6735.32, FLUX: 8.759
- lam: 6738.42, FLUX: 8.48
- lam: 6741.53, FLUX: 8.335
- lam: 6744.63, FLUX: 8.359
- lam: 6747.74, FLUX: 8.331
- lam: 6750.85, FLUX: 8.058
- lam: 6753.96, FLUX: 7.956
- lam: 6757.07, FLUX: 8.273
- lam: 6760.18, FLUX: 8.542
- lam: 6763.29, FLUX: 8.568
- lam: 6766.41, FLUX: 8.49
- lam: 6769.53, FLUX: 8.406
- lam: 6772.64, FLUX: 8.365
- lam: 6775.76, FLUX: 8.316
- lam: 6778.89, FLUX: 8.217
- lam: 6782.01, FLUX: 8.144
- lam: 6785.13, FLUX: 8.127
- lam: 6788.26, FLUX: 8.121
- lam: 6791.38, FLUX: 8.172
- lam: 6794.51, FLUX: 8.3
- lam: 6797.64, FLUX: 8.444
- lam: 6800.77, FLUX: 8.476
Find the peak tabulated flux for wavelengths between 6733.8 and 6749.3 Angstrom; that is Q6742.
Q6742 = 8.759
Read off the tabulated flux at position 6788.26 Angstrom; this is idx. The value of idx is 8.121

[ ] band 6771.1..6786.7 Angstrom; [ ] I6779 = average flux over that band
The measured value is 8.23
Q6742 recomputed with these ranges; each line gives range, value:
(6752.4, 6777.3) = 8.568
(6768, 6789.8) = 8.406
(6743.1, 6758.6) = 8.359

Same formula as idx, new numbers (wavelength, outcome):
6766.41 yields 8.49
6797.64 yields 8.444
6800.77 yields 8.476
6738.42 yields 8.48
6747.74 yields 8.331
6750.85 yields 8.058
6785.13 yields 8.127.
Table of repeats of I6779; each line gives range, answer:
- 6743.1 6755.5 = 8.17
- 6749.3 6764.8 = 8.28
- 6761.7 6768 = 8.52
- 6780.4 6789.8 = 8.13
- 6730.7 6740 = 8.75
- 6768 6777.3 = 8.37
